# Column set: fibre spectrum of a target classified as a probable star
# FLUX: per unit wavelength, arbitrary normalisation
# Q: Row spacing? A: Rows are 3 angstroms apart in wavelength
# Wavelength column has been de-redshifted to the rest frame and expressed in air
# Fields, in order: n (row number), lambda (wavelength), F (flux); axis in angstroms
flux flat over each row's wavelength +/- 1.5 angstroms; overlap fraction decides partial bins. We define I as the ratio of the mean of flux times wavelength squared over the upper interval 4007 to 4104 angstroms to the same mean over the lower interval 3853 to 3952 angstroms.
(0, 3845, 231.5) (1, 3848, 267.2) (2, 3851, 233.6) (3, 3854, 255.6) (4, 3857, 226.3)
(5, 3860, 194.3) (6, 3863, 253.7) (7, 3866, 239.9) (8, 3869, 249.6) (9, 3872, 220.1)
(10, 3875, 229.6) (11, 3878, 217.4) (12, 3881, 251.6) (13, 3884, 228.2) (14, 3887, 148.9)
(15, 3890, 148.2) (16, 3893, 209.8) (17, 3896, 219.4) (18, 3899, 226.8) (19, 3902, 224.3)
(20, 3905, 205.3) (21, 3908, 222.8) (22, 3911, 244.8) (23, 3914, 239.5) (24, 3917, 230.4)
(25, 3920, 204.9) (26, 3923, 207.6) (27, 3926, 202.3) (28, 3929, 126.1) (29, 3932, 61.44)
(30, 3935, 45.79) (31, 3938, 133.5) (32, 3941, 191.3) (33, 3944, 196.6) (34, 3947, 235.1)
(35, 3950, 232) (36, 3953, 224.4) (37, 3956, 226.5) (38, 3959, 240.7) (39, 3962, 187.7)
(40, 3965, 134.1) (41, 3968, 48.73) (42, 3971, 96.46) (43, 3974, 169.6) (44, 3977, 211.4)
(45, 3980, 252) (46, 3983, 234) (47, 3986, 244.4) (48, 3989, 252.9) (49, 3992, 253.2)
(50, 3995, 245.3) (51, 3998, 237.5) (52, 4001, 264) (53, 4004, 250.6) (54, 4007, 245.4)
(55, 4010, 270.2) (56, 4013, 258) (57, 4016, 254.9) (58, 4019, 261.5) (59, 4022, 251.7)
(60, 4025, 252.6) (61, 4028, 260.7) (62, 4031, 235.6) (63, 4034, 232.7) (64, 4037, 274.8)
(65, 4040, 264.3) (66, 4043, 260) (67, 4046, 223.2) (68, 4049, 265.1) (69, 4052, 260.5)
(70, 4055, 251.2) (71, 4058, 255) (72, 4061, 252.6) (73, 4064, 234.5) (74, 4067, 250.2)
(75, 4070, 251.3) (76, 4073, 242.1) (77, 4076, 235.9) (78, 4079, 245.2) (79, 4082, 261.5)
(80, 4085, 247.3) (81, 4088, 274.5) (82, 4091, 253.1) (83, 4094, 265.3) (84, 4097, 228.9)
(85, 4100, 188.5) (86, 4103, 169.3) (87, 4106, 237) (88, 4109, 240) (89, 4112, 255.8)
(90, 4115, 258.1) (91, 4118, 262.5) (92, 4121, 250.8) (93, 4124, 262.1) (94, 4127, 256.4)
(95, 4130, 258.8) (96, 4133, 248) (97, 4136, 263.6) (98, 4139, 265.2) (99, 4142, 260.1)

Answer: 1.32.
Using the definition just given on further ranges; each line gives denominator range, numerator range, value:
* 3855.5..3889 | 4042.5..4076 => 1.23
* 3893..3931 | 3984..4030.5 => 1.26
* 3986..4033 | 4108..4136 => 1.07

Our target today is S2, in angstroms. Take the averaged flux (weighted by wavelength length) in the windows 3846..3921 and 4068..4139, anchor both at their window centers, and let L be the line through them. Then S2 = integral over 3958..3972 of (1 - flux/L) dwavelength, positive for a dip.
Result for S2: 5.58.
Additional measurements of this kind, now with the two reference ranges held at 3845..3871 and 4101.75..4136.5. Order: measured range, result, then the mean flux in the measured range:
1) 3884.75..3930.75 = 7.1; 204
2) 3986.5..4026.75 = -1.6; 253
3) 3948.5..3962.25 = 0.9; 225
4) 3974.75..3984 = 0.6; 227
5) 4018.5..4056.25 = -1.3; 253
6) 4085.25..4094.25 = -0.6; 262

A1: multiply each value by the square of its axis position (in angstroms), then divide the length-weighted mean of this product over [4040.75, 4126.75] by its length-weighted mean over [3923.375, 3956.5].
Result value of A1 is 1.6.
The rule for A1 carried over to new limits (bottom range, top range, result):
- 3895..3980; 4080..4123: 1.41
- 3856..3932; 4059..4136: 1.29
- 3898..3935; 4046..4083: 1.39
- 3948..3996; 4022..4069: 1.28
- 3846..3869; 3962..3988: 0.78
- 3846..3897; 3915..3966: 0.85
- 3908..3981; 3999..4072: 1.46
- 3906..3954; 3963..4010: 1.16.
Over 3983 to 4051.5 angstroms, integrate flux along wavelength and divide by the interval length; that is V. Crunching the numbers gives 252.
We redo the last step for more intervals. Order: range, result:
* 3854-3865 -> 230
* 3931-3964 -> 181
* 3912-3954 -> 181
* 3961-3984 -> 165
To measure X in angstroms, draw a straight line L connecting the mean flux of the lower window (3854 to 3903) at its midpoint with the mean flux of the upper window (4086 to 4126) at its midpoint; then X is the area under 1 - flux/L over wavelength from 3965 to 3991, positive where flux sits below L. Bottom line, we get 4.8 angstroms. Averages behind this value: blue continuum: 219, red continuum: 242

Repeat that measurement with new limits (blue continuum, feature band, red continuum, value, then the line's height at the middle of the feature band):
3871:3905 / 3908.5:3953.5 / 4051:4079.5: 7.10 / 220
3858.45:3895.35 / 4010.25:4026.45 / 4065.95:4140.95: -1.49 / 235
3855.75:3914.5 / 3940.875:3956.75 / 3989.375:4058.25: 1.06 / 235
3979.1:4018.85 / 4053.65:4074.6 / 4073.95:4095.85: 0.44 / 253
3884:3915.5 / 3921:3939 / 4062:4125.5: 6.99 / 215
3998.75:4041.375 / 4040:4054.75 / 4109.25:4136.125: 0.12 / 255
